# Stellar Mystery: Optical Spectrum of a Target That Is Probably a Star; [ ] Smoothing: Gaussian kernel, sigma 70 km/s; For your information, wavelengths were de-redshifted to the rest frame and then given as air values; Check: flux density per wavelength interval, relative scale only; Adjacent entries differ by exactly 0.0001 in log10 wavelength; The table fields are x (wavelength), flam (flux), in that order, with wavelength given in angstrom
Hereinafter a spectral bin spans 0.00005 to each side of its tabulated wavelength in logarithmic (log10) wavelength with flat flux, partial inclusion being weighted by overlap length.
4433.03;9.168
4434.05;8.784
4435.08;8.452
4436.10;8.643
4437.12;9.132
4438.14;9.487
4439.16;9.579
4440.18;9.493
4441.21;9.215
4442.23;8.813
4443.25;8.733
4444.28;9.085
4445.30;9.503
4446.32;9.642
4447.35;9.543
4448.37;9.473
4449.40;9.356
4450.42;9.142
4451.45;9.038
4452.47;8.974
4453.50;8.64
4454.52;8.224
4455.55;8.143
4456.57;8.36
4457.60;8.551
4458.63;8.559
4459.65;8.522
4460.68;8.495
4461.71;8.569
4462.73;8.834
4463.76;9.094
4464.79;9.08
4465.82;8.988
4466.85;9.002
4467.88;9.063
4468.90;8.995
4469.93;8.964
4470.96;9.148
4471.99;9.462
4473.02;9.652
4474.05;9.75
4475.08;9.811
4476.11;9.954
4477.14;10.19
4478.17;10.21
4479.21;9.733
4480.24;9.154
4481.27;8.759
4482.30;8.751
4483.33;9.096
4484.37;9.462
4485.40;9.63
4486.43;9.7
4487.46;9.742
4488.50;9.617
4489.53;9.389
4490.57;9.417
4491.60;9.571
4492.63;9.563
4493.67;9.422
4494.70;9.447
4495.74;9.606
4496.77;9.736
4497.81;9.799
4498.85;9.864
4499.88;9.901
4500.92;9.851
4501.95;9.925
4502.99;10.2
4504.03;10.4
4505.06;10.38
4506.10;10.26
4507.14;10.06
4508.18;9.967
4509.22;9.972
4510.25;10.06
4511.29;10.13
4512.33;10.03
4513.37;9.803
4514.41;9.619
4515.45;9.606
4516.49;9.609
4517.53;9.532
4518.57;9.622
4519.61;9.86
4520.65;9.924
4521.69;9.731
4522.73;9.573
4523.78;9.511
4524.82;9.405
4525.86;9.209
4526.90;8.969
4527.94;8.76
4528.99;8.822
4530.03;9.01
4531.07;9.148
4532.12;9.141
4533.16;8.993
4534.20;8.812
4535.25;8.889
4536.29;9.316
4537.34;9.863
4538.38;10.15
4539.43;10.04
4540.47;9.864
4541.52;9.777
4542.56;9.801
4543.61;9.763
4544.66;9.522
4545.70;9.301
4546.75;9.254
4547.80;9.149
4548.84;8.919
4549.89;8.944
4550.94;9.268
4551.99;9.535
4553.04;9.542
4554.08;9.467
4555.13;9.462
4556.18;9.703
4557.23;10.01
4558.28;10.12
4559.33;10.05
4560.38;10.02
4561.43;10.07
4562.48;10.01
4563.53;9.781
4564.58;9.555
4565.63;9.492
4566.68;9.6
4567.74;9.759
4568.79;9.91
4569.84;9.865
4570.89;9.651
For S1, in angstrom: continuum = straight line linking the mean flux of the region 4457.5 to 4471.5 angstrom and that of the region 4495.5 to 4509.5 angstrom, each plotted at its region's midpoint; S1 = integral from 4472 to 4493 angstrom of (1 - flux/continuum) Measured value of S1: -0.4 angstrom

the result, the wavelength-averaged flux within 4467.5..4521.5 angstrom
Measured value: 9.68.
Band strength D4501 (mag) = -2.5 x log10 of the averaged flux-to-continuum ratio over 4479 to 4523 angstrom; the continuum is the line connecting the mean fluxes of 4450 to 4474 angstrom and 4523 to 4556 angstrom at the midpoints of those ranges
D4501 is -0.070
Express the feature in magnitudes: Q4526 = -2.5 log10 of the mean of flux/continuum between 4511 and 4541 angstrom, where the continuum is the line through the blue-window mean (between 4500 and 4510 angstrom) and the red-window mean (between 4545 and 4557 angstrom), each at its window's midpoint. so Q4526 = 0.032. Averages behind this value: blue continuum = 10.1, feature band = 9.47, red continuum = 9.35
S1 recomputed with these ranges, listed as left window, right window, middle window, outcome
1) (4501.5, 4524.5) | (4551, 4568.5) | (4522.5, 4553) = 1.49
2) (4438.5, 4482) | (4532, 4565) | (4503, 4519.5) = -0.98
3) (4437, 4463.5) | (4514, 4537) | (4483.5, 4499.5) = -0.75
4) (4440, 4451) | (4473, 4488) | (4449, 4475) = 1.35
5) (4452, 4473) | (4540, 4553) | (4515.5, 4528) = -0.36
